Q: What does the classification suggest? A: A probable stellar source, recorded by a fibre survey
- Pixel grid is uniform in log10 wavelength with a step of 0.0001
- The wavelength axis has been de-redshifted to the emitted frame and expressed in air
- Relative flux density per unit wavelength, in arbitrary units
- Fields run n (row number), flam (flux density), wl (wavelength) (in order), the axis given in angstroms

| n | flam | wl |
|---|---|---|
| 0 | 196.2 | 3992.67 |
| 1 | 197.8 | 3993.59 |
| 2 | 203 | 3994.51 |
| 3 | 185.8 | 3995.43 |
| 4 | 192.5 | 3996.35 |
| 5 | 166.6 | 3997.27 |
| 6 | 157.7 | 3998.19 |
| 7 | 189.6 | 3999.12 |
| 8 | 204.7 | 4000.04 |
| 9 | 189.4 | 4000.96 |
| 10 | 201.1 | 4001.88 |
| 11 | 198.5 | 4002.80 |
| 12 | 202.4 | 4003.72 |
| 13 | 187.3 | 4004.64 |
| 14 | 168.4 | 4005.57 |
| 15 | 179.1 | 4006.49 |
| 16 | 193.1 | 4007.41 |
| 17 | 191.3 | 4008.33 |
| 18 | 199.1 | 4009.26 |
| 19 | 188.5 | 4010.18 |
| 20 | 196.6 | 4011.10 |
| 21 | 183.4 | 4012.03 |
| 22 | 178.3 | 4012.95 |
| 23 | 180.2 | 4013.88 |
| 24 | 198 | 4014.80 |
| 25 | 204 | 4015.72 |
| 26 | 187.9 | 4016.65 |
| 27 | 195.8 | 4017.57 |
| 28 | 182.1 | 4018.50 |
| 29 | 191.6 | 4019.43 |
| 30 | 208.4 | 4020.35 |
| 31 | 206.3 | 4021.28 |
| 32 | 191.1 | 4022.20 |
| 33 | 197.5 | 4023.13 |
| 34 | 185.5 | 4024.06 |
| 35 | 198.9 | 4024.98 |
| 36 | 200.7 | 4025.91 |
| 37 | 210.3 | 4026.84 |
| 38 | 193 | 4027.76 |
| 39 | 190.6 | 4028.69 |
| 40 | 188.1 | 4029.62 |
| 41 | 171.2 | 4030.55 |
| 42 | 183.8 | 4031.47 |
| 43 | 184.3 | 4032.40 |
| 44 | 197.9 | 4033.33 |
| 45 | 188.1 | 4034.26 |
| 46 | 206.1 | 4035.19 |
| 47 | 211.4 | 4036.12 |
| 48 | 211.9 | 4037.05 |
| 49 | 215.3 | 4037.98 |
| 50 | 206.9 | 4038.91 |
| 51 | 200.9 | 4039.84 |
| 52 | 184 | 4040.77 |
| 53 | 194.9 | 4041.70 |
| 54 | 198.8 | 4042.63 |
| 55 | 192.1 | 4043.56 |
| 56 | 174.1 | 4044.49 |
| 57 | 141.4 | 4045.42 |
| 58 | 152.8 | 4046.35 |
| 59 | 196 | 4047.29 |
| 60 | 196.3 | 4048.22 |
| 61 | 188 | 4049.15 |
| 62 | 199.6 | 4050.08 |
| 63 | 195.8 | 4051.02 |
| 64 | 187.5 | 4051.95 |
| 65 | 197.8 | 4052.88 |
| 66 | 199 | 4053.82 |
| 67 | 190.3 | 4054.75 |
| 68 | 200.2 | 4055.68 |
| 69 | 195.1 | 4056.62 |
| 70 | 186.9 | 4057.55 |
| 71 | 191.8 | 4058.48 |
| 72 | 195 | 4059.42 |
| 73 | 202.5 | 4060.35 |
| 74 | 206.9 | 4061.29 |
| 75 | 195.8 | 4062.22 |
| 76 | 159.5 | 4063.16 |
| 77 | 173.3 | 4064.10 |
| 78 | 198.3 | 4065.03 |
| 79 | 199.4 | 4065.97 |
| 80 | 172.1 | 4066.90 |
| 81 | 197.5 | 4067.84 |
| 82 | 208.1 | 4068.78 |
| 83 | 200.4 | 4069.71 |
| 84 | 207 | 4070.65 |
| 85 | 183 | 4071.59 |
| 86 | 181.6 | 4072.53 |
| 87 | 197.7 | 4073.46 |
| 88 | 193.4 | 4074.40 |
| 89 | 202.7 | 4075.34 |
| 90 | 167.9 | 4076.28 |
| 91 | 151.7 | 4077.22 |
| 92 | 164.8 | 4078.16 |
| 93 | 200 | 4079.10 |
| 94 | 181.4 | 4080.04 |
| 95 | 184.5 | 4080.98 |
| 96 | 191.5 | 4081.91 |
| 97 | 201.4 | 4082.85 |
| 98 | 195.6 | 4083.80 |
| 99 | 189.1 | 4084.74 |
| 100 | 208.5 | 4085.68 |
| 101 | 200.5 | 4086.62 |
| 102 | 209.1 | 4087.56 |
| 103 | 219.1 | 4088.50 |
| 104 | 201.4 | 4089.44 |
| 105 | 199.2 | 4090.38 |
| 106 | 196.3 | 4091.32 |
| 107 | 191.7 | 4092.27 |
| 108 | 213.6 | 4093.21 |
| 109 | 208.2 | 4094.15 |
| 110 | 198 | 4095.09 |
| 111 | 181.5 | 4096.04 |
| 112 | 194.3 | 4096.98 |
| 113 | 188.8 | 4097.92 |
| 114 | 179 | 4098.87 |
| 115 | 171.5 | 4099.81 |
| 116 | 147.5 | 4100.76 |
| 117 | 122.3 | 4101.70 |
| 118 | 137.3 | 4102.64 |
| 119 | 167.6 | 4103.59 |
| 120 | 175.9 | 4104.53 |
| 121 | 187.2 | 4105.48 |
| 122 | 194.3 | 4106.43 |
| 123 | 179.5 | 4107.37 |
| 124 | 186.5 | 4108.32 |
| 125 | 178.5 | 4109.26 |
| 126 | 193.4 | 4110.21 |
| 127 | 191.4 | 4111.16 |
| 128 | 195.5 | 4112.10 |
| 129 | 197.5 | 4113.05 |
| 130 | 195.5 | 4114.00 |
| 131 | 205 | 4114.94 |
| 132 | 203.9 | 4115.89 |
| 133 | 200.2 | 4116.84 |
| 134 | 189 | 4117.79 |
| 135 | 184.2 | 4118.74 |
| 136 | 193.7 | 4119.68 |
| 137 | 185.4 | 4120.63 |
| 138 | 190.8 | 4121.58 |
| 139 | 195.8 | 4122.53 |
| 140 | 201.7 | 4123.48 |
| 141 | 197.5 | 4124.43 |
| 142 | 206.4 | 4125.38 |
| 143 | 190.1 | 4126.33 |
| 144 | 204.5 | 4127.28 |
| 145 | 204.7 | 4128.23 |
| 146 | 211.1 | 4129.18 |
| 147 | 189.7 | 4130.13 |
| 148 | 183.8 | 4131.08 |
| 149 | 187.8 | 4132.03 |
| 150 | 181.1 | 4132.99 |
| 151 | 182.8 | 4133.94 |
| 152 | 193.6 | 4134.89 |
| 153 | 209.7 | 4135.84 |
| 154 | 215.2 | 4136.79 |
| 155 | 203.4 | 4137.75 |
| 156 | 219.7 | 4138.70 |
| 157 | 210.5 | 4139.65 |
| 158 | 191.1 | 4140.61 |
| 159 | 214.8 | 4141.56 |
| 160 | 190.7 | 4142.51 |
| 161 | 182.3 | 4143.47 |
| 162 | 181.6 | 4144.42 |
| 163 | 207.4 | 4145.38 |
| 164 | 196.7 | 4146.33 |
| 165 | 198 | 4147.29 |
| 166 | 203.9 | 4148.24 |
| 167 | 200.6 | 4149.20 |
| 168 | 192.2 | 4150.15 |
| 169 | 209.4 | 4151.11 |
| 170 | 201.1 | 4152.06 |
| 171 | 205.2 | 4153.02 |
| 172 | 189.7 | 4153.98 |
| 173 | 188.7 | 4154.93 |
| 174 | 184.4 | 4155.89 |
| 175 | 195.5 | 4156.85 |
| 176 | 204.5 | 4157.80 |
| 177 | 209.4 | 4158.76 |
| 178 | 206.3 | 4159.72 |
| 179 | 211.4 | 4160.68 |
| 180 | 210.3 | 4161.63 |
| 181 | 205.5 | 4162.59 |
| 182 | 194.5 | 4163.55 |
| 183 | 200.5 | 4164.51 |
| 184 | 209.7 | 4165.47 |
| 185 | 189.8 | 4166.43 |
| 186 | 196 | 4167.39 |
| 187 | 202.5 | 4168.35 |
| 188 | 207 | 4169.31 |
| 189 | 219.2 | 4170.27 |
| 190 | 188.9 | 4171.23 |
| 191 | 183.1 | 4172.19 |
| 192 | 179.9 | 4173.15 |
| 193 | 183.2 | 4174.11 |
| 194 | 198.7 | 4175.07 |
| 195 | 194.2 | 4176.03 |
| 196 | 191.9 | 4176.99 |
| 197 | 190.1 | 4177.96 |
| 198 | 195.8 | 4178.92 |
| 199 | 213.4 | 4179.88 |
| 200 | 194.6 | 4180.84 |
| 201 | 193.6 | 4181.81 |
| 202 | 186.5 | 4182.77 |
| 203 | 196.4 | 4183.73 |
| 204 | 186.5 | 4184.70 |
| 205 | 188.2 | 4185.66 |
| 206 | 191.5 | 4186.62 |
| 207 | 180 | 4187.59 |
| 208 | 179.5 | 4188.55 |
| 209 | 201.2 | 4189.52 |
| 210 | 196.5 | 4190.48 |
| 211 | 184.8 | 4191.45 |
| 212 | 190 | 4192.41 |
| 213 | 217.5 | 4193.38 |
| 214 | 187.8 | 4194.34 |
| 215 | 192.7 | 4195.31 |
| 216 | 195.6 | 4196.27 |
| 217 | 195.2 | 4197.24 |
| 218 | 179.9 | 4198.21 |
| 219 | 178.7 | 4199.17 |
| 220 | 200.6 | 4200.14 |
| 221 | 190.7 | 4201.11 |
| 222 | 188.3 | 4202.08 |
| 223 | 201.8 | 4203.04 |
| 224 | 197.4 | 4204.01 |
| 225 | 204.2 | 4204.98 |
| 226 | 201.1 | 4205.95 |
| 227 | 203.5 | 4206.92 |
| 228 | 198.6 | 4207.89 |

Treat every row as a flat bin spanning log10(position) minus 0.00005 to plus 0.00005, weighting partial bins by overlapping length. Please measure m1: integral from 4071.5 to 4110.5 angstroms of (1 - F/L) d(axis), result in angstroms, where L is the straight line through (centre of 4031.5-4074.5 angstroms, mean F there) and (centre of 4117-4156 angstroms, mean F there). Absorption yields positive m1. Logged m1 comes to 1.7 angstroms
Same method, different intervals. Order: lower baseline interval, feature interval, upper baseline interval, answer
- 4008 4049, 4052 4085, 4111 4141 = 0.7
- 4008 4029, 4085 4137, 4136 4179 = 1.6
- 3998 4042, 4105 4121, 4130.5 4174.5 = 0.4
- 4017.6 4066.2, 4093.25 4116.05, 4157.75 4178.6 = 1.5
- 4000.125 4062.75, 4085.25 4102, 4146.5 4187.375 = 0.3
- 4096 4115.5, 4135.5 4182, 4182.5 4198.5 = -3.1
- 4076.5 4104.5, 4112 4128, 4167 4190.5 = -0.7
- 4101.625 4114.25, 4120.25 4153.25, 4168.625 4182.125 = -2.1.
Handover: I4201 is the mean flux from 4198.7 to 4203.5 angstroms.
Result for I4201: 192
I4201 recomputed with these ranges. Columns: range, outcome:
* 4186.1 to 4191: 190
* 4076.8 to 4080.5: 175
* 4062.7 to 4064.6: 167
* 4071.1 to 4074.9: 189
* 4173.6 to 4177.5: 192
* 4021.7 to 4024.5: 192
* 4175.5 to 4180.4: 197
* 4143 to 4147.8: 193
